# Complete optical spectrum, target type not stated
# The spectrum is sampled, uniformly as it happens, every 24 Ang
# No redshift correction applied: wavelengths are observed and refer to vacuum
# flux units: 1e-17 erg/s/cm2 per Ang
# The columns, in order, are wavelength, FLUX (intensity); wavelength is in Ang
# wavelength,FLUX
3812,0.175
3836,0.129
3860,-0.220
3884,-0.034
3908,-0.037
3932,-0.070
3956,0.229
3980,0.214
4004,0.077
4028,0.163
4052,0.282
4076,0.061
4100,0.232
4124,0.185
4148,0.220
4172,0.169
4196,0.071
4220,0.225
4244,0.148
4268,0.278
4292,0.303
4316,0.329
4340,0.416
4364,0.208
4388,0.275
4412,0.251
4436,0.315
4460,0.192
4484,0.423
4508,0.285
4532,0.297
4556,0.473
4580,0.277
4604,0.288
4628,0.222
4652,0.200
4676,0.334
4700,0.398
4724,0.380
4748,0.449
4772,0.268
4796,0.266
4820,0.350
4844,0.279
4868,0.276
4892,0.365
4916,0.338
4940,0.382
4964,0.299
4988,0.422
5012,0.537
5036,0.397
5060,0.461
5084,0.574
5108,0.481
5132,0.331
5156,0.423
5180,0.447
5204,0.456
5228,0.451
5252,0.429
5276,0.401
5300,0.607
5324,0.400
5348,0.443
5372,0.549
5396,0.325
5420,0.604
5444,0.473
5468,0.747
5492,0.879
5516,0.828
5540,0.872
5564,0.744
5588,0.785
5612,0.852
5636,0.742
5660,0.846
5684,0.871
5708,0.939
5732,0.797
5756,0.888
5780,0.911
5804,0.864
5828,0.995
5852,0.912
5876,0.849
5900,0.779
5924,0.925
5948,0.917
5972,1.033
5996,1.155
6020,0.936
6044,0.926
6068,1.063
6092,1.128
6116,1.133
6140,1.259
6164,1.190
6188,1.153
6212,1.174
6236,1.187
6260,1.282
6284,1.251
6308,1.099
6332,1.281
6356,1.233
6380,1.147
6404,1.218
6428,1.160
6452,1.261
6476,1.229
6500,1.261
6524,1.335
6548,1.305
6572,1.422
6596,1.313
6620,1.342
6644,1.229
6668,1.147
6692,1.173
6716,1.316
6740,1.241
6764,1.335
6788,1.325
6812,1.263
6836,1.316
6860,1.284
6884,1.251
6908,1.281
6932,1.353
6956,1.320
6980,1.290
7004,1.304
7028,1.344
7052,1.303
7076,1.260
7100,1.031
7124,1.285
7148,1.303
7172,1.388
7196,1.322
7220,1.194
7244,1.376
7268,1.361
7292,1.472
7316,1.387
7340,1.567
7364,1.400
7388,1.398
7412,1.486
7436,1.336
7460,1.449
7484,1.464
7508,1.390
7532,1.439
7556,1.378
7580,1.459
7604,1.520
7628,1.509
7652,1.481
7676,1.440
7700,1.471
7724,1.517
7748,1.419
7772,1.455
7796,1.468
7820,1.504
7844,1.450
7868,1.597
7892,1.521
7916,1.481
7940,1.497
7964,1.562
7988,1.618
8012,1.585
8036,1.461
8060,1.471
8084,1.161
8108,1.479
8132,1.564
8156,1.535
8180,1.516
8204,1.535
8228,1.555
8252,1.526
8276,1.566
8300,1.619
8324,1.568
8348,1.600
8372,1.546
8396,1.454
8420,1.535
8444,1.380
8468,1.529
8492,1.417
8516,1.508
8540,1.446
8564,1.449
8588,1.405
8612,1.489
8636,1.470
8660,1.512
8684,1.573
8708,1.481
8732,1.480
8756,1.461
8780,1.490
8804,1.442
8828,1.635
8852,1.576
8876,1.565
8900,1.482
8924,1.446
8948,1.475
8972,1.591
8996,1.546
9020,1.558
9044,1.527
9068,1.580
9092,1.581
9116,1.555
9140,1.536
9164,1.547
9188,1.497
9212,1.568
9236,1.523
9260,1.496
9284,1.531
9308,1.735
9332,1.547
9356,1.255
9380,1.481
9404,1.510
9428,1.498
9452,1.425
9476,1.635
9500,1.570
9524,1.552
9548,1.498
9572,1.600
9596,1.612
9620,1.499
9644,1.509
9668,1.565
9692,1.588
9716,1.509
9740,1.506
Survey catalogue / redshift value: 0.37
